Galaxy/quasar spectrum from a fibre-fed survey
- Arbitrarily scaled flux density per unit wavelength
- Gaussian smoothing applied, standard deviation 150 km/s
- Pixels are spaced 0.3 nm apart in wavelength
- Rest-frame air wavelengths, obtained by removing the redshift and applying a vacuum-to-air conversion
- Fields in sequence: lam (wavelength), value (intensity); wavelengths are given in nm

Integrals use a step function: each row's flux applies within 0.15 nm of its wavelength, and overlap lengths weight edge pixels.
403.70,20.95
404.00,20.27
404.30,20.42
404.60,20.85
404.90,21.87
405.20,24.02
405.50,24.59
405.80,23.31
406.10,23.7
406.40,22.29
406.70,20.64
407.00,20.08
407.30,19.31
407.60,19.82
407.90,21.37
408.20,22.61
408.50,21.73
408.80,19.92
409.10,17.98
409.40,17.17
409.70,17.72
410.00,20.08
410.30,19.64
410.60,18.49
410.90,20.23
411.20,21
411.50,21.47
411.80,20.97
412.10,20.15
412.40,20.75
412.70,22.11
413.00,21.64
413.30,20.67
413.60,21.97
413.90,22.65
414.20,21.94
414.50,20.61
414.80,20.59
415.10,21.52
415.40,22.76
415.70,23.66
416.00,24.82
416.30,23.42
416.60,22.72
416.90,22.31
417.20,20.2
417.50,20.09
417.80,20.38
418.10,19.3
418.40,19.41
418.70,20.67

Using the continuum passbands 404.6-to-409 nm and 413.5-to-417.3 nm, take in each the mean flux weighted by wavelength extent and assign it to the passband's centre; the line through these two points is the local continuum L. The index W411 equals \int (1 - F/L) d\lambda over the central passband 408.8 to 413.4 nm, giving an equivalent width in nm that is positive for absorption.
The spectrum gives 0.42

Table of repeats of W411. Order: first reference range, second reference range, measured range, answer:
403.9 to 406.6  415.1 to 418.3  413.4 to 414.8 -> 0.02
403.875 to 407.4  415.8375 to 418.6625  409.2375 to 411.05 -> 0.23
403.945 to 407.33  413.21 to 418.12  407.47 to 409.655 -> 0.19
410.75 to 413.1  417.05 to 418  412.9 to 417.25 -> -0.34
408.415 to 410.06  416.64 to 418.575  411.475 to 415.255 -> -0.31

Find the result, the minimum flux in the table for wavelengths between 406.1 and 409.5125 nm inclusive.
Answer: 17.17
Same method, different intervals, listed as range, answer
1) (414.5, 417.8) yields 20.09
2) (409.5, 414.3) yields 17.72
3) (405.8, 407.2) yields 20.08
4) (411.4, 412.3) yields 20.15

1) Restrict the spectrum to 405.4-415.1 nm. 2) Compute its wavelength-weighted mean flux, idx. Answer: 20.8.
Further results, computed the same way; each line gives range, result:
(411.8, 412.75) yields 20.9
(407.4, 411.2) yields 19.8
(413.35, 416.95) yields 22.4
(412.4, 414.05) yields 21.7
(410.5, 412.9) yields 20.7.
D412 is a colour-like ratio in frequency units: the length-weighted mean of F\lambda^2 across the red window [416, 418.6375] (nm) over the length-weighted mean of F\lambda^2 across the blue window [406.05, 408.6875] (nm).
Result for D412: 1.05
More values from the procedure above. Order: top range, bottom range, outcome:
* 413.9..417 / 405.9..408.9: 1.10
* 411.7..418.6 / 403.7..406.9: 1.02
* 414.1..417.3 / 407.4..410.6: 1.17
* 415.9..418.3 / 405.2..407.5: 1.03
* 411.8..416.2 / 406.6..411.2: 1.13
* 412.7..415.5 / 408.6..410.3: 1.18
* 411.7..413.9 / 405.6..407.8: 1.03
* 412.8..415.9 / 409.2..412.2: 1.13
